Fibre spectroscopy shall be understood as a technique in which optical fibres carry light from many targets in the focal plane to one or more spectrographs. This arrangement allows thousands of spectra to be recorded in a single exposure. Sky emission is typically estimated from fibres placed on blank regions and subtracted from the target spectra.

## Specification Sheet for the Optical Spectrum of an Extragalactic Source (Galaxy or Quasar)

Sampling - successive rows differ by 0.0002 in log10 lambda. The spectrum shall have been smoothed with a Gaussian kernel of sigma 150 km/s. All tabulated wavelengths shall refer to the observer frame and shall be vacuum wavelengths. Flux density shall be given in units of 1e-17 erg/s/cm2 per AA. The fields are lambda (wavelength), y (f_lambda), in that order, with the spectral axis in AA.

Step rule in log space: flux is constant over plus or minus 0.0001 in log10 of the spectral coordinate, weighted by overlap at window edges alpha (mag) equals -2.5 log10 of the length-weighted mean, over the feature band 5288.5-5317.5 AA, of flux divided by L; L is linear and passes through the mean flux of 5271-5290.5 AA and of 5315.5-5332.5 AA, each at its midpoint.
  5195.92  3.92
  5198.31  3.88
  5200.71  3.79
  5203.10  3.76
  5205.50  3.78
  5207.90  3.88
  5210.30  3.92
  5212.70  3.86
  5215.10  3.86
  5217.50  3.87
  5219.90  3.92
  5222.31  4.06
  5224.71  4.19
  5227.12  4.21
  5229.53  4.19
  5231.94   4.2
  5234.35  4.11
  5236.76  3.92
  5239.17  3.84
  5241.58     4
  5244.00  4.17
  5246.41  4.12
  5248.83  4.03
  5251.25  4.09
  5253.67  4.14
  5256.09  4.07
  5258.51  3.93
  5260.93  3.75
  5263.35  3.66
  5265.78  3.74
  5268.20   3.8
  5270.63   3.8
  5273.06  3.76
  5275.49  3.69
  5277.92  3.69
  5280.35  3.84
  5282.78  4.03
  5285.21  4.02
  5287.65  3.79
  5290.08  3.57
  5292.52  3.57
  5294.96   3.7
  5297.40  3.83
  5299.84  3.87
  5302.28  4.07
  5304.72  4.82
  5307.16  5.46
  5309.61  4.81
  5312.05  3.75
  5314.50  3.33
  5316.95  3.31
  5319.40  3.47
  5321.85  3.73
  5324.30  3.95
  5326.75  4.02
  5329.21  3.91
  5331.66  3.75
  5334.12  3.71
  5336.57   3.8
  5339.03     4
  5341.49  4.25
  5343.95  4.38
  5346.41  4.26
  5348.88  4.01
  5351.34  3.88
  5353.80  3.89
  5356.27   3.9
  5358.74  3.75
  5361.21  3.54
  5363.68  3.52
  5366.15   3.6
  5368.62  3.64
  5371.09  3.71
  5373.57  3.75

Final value -0.07 mag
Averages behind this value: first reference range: 3.81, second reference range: 3.73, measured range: 4.02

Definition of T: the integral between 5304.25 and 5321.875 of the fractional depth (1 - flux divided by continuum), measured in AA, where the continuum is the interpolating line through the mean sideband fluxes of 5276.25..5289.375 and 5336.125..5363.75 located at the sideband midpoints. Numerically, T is -0.8 AA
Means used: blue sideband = 3.86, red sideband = 3.95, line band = 4.08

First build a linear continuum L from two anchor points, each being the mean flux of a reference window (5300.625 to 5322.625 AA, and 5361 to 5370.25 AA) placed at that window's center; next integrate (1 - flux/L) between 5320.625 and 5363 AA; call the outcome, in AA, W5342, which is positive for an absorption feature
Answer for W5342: -1.3 AA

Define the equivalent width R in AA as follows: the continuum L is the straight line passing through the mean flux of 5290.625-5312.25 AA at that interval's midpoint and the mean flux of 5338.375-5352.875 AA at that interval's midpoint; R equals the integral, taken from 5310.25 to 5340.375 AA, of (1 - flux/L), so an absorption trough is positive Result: 3.0 AA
